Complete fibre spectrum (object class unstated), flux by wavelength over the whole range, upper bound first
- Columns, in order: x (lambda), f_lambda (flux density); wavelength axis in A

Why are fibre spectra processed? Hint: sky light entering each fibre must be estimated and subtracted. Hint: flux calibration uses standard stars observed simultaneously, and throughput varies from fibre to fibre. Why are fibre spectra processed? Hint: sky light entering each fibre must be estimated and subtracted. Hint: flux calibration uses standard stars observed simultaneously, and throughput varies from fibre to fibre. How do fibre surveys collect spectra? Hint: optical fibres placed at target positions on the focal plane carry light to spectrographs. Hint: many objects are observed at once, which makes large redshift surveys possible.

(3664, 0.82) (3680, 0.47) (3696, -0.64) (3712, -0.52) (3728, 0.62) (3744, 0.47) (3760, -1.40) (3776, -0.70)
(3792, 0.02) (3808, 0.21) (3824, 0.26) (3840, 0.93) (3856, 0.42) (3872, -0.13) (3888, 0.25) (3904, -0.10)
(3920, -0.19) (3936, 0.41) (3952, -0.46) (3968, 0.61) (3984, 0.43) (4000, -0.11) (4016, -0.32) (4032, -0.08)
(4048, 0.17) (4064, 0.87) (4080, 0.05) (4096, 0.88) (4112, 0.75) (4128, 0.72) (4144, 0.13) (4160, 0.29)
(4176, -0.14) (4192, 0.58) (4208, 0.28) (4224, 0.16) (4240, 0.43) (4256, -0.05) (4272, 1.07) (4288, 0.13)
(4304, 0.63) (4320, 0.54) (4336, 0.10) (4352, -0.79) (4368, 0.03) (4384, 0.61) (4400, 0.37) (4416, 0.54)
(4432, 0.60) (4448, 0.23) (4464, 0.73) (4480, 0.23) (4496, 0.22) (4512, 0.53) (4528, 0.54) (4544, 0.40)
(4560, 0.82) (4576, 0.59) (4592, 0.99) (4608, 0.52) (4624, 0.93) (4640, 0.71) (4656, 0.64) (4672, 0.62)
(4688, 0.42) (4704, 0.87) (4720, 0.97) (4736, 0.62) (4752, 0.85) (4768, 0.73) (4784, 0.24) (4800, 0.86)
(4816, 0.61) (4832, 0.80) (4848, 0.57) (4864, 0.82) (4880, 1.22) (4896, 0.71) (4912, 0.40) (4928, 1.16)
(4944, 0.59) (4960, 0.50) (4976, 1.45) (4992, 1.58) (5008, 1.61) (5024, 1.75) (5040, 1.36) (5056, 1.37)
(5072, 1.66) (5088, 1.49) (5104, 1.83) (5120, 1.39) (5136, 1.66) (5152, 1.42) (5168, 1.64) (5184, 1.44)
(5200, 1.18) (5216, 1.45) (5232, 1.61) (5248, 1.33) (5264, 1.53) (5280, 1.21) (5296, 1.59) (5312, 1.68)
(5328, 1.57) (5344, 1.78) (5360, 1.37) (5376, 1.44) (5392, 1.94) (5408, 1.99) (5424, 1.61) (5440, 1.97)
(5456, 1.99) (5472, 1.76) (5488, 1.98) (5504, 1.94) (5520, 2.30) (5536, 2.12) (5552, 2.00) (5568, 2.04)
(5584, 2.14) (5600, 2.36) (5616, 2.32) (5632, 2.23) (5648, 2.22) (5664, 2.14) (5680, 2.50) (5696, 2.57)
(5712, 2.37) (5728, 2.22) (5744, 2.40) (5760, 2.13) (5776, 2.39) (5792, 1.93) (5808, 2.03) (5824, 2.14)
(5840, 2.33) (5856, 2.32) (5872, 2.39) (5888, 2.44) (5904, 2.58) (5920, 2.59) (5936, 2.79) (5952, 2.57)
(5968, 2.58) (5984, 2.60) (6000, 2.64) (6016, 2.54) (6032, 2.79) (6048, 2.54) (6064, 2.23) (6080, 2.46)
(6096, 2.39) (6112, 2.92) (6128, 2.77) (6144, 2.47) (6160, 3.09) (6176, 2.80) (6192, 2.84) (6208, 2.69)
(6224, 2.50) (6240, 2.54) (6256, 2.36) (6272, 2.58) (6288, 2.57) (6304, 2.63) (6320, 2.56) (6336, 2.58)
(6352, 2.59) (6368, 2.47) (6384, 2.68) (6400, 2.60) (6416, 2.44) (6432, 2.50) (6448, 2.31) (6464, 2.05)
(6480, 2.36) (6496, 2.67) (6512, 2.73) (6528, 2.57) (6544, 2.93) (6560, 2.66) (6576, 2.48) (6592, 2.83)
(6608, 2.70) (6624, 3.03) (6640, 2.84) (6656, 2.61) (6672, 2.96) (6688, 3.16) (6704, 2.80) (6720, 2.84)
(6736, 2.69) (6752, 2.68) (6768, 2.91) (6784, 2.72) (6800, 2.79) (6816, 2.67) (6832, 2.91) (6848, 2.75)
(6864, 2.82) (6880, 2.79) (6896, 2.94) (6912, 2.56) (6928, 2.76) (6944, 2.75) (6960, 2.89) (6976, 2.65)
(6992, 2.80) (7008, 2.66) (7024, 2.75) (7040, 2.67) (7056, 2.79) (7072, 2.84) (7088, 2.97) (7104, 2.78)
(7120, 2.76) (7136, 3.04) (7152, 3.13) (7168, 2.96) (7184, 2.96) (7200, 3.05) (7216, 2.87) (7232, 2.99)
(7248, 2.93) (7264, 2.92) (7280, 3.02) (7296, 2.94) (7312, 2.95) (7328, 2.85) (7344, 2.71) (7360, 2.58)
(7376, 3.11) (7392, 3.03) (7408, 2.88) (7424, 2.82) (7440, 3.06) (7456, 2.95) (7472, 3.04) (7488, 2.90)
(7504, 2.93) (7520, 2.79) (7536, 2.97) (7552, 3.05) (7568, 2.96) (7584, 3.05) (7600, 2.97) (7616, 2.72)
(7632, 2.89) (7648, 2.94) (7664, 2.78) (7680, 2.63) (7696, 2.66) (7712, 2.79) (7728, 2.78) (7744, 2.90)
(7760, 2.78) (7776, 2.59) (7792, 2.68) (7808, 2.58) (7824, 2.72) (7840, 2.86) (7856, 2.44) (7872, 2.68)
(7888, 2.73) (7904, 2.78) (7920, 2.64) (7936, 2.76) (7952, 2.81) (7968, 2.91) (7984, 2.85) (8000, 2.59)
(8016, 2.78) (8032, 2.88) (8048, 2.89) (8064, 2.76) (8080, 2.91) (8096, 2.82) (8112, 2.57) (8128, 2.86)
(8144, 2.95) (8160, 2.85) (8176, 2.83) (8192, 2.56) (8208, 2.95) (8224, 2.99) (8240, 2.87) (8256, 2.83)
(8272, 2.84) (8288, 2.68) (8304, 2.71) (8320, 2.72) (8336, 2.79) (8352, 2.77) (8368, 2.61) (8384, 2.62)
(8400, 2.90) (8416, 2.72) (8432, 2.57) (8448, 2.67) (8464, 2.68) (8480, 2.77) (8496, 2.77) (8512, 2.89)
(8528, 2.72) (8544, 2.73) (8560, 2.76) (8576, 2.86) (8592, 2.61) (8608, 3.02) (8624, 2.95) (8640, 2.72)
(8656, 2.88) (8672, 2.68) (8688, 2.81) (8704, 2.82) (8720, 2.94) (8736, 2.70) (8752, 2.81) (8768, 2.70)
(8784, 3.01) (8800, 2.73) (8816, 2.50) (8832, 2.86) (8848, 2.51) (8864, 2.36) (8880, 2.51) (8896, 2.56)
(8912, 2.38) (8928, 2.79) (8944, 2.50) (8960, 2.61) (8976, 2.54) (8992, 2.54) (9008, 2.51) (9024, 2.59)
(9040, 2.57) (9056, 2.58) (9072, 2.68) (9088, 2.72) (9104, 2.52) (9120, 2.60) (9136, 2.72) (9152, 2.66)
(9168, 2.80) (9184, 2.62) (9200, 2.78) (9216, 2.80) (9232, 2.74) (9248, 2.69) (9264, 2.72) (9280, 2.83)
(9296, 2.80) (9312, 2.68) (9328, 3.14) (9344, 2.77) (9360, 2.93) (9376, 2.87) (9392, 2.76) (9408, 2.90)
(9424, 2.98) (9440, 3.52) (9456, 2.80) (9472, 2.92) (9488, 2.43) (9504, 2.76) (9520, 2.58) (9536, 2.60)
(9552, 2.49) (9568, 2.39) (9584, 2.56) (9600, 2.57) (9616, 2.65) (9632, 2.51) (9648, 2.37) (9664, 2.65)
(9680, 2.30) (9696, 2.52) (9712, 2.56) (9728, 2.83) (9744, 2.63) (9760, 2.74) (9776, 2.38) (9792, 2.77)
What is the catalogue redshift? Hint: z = 0.248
